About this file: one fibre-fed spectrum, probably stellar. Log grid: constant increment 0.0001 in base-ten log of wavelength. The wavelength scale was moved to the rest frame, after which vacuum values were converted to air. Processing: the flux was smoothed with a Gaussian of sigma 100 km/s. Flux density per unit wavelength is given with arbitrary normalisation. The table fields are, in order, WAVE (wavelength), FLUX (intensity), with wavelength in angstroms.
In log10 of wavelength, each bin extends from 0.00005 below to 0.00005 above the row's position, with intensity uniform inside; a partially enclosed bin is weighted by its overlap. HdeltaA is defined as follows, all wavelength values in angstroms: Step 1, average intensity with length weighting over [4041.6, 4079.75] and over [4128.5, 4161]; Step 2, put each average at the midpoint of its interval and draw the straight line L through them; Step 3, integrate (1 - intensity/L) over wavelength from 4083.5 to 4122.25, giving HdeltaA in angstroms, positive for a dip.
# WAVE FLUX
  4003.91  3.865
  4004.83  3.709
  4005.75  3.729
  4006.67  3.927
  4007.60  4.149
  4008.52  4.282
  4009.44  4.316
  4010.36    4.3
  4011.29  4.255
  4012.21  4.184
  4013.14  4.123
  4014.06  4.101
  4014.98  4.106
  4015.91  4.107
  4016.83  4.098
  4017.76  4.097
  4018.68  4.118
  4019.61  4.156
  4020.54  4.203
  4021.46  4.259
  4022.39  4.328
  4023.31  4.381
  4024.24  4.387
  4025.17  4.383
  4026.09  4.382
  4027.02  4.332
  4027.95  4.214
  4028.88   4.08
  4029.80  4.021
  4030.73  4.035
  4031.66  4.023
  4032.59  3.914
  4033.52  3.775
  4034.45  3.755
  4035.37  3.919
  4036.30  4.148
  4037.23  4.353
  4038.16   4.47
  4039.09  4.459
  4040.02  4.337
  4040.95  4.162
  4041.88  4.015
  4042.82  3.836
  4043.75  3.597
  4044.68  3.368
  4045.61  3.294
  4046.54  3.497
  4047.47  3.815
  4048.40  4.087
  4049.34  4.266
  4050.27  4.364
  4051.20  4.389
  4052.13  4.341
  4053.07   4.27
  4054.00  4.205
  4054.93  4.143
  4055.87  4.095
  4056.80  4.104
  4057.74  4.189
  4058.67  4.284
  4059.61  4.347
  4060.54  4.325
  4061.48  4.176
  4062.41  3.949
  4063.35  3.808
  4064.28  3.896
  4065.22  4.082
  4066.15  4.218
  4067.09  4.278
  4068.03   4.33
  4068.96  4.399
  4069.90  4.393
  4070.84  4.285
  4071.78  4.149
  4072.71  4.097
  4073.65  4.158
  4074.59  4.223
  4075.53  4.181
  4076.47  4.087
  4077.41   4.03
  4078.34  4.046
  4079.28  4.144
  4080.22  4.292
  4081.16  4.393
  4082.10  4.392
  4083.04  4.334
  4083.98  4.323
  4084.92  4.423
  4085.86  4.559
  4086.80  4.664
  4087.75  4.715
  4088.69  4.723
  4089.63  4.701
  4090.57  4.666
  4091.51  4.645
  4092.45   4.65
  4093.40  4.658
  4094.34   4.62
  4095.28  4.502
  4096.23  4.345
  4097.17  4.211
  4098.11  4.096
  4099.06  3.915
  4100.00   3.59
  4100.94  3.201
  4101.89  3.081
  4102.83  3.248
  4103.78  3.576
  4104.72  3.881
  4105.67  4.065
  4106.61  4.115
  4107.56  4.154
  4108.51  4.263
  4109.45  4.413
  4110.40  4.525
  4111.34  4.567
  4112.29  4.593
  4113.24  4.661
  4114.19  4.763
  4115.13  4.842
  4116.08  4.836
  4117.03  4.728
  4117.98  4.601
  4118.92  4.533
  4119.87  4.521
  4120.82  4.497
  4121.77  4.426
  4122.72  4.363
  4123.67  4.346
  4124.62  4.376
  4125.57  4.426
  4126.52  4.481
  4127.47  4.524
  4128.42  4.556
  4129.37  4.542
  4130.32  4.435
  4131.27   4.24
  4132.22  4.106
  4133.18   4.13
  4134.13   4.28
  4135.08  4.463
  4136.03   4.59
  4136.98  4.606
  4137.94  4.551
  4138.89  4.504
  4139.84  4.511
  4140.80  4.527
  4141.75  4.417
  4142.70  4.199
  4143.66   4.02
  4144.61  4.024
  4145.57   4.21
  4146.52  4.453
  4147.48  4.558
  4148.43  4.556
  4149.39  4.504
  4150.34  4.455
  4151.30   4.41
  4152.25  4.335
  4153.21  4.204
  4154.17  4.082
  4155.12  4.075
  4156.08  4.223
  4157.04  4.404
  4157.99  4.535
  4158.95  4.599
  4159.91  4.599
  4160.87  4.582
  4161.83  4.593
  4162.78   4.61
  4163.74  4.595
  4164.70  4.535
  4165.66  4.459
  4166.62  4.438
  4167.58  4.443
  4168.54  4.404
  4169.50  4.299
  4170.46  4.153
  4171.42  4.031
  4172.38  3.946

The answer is -1.0 angstroms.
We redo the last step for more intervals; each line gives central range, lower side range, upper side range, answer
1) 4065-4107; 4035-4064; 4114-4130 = 0.9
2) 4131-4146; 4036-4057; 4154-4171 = 0.1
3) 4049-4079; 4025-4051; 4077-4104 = -0.4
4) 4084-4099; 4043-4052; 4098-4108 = -3.1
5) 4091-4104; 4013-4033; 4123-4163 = 0.8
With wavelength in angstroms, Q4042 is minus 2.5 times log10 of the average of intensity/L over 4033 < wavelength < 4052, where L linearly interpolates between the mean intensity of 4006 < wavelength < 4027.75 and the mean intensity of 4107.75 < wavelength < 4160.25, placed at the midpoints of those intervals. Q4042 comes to 0.07 mag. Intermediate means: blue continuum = 4.21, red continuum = 4.44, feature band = 4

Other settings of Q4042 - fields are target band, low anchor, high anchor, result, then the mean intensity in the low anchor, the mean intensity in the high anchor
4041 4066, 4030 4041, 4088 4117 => 0.03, 4.11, 4.28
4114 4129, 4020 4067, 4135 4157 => -0.06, 4.11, 4.37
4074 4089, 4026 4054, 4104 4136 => -0.02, 4.05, 4.43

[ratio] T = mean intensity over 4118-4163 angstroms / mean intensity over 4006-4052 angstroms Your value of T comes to 1.1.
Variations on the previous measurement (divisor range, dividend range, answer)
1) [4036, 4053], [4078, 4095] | 1.11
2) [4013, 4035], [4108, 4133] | 1.09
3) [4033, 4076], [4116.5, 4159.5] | 1.07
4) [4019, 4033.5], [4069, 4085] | 1.01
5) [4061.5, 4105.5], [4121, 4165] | 1.05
